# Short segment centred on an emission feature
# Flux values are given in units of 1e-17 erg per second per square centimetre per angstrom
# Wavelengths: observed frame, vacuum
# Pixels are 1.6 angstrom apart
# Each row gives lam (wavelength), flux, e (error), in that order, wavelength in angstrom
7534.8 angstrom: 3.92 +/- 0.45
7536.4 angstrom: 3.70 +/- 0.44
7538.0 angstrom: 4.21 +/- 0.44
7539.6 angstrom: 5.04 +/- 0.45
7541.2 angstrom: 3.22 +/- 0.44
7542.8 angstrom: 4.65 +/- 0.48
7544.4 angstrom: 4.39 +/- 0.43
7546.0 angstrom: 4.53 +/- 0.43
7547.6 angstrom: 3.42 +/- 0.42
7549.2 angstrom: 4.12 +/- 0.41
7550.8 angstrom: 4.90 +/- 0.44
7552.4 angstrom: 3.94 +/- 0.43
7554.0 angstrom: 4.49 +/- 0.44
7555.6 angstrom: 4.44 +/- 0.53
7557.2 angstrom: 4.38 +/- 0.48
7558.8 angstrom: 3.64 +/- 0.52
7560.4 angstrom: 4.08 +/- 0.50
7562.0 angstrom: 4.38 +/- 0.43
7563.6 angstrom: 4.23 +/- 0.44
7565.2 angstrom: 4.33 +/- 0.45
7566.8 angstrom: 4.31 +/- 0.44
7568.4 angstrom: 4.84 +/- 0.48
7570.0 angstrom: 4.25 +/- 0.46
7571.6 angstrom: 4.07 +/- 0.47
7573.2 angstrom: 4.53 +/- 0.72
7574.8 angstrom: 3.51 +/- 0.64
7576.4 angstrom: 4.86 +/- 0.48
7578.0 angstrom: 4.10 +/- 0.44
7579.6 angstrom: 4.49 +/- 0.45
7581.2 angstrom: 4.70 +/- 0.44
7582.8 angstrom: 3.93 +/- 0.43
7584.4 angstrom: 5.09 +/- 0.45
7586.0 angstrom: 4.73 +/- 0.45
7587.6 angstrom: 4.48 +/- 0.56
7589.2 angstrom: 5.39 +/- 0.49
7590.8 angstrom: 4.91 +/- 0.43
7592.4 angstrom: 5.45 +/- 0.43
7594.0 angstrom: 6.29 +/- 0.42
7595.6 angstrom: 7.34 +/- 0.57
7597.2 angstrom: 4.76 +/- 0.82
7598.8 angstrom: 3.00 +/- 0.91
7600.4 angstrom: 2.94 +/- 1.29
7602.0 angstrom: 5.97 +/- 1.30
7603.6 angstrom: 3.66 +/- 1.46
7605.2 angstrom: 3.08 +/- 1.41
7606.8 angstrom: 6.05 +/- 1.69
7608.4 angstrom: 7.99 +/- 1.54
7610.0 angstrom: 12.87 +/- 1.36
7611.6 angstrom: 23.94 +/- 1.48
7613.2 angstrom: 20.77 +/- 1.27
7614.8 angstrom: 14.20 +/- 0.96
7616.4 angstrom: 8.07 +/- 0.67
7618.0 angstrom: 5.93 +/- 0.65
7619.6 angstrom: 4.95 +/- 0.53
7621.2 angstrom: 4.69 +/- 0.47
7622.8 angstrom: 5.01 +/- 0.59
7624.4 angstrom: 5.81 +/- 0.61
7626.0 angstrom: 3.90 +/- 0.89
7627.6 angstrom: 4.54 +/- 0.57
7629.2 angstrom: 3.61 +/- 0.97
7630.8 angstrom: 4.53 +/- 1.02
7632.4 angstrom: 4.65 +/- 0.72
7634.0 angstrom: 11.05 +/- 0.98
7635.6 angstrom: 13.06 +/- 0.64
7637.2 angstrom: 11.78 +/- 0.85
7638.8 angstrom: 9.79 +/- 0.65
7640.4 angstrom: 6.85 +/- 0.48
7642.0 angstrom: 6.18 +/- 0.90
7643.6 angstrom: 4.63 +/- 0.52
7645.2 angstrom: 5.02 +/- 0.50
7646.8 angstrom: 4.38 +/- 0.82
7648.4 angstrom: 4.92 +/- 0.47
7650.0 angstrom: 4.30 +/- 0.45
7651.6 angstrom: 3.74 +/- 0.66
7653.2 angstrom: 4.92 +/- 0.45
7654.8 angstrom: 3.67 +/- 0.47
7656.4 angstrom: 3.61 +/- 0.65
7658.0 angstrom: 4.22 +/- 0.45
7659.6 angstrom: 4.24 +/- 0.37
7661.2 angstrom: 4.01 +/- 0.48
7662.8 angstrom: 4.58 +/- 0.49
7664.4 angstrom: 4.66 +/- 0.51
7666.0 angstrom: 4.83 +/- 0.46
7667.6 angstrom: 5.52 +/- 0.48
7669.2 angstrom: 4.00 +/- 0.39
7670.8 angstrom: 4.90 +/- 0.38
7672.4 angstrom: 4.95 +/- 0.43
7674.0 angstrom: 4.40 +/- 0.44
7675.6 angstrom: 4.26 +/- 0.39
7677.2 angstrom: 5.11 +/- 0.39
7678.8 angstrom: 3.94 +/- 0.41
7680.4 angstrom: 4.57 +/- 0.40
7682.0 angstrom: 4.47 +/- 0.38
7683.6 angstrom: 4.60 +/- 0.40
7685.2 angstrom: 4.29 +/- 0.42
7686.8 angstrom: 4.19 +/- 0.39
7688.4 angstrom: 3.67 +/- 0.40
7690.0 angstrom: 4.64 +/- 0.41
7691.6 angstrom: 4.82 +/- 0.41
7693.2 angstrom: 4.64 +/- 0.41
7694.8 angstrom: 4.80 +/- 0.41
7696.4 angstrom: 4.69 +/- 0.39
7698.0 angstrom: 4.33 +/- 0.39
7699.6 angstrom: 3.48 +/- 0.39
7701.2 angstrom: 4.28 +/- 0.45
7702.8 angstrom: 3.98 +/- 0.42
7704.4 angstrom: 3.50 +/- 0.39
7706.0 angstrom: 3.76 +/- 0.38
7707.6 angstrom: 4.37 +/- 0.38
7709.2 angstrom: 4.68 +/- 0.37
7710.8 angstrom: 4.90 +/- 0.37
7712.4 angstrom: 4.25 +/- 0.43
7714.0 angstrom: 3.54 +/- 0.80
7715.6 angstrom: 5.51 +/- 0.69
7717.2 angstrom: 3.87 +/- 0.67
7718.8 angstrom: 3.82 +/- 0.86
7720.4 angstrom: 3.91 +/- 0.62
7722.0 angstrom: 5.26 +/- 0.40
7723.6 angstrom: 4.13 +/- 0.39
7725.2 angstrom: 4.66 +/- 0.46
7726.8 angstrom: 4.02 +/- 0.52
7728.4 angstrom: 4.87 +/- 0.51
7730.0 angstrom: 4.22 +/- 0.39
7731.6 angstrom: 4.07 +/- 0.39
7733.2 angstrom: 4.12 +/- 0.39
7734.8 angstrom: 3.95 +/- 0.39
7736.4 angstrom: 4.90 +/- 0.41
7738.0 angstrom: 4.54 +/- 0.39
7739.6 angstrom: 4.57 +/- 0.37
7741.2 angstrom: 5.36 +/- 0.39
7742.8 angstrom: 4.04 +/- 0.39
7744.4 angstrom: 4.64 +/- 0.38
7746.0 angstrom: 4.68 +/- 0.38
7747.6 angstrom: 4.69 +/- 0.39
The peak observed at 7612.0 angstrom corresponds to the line H-alpha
